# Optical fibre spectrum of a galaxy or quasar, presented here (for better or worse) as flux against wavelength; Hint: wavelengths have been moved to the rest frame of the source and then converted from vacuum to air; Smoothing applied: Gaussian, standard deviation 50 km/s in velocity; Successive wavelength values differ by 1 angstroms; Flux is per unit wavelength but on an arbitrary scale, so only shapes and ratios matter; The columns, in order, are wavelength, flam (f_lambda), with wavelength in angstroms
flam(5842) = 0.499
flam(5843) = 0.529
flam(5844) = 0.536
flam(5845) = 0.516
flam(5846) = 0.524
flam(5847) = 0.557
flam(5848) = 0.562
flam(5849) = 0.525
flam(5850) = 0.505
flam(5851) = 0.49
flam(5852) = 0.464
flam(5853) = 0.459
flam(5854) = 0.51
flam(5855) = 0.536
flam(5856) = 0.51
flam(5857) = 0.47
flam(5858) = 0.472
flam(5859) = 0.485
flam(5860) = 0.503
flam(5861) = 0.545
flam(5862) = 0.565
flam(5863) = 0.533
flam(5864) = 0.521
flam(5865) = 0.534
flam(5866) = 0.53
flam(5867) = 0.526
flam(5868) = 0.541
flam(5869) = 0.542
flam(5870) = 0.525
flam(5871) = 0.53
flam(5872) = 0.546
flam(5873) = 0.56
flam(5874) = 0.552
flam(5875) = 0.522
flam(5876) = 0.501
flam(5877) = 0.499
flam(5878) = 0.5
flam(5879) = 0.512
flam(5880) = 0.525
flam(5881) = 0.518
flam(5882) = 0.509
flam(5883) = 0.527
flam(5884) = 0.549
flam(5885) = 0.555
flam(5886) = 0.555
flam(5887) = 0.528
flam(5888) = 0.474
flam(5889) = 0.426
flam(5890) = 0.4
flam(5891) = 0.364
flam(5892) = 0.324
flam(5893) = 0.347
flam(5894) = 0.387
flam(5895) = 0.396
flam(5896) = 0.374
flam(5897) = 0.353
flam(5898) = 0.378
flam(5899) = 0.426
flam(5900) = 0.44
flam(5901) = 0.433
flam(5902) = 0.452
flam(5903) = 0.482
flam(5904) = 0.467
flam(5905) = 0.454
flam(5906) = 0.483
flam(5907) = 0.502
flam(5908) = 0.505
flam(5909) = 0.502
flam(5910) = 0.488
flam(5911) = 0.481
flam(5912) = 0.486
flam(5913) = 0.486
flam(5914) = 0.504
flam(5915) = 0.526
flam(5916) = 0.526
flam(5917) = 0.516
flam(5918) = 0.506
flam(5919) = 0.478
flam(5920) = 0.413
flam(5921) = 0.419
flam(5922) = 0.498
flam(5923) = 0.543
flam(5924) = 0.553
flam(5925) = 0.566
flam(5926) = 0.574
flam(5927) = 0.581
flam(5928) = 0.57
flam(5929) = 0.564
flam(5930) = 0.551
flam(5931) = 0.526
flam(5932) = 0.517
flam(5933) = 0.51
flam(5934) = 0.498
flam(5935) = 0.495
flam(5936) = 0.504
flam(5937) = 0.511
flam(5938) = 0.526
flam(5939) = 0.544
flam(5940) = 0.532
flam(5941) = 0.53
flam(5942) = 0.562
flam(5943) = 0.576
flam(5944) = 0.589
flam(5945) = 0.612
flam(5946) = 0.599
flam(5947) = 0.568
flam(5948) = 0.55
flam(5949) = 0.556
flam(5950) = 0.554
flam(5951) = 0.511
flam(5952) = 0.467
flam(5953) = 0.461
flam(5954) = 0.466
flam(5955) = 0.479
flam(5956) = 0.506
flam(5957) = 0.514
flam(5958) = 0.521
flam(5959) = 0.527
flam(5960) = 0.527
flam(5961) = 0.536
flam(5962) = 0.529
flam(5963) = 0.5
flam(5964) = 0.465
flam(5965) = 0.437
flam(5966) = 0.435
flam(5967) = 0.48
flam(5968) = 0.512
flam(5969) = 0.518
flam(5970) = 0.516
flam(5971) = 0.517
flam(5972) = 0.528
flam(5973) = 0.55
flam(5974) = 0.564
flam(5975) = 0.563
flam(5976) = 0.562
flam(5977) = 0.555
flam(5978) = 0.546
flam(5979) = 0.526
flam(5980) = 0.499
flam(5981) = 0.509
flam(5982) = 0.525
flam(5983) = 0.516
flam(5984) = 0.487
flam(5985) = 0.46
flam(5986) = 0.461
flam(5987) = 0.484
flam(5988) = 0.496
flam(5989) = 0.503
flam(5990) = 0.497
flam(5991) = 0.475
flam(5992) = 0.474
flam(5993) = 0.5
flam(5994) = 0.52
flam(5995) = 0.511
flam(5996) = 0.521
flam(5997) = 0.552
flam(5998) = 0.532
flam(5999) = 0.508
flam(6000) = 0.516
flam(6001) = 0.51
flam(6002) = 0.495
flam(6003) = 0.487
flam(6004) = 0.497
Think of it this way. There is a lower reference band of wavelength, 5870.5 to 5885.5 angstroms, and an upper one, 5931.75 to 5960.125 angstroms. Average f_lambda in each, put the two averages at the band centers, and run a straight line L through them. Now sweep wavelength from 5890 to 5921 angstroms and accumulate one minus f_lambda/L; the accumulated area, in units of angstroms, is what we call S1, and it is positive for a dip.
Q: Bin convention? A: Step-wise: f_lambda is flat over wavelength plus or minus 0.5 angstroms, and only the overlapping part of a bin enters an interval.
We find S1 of 4.67 angstroms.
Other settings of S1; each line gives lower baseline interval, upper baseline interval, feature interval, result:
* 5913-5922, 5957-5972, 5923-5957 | -2.90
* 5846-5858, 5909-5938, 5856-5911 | 2.78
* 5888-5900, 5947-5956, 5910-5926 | -2.36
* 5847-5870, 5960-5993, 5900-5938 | 0.55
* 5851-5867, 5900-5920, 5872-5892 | -0.08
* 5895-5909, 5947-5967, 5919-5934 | -1.76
